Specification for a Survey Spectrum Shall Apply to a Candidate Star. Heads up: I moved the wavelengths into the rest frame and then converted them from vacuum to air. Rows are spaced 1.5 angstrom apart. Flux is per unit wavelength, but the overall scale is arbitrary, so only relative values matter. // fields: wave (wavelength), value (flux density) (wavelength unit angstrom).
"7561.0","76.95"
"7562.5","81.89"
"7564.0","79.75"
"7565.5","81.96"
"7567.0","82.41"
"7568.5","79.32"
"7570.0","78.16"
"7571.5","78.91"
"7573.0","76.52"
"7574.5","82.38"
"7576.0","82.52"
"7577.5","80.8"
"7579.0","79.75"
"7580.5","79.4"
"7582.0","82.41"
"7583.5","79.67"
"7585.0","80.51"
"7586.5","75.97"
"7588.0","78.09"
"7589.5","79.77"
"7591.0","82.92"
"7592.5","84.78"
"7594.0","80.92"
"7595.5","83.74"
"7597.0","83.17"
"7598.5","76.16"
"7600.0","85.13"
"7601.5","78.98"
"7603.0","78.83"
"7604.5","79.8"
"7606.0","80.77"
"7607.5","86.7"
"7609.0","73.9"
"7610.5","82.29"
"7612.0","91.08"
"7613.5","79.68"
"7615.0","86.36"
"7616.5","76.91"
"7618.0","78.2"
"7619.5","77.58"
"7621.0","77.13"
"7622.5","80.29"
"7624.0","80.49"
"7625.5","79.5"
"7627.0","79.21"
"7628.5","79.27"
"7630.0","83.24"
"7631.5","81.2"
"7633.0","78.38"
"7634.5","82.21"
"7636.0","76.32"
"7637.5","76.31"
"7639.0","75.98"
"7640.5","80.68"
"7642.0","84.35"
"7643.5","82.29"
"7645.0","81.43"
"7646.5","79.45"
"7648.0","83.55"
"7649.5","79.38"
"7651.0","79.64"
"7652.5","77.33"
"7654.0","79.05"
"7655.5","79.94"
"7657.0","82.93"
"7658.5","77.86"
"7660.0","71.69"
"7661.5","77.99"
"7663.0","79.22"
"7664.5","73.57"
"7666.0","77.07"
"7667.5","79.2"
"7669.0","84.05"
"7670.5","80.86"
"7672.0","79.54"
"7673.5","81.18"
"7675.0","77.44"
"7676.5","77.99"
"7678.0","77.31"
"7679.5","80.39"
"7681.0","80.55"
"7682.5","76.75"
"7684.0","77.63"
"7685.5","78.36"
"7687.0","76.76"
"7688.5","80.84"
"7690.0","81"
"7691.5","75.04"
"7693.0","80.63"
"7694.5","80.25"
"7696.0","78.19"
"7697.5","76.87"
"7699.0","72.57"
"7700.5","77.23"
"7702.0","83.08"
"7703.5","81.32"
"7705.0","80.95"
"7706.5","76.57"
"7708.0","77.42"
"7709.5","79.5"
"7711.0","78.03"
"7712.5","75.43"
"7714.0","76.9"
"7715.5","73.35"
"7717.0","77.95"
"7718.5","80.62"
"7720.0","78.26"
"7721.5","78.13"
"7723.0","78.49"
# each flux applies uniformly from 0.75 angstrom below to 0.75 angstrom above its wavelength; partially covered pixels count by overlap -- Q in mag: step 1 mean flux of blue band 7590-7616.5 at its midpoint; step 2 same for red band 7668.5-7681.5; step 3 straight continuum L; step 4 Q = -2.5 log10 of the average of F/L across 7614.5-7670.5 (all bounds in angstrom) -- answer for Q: 0.018 mag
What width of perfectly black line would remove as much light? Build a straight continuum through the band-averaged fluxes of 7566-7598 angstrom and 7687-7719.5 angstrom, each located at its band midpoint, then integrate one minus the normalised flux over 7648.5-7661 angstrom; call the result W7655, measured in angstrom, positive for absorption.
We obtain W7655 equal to 0.1 angstrom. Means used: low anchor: 80.6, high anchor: 78.2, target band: 78.6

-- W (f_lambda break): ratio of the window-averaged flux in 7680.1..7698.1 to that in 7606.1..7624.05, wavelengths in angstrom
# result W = 0.97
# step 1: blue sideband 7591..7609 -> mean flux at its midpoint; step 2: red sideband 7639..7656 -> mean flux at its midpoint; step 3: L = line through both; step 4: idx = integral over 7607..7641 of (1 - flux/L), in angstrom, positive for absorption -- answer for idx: 0.4 angstrom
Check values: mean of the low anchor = 81.4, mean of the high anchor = 80.4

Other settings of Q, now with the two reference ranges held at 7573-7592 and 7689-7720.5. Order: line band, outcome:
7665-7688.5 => -0.005 mag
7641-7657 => -0.022 mag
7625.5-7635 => -0.014 mag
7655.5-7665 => 0.020 mag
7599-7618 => -0.023 mag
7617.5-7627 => 0.009 mag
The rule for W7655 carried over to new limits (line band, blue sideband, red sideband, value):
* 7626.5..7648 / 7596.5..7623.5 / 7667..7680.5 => 0.04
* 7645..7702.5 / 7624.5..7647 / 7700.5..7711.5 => 0.67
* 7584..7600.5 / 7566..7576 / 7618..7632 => -0.23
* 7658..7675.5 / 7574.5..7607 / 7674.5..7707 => 0.17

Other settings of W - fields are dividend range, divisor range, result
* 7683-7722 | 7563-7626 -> 0.97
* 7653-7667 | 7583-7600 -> 0.96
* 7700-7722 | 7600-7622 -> 0.97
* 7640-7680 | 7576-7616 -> 0.98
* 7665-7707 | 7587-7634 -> 0.98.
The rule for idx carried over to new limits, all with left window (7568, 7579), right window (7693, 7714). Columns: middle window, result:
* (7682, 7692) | 0.04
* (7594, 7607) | -0.24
